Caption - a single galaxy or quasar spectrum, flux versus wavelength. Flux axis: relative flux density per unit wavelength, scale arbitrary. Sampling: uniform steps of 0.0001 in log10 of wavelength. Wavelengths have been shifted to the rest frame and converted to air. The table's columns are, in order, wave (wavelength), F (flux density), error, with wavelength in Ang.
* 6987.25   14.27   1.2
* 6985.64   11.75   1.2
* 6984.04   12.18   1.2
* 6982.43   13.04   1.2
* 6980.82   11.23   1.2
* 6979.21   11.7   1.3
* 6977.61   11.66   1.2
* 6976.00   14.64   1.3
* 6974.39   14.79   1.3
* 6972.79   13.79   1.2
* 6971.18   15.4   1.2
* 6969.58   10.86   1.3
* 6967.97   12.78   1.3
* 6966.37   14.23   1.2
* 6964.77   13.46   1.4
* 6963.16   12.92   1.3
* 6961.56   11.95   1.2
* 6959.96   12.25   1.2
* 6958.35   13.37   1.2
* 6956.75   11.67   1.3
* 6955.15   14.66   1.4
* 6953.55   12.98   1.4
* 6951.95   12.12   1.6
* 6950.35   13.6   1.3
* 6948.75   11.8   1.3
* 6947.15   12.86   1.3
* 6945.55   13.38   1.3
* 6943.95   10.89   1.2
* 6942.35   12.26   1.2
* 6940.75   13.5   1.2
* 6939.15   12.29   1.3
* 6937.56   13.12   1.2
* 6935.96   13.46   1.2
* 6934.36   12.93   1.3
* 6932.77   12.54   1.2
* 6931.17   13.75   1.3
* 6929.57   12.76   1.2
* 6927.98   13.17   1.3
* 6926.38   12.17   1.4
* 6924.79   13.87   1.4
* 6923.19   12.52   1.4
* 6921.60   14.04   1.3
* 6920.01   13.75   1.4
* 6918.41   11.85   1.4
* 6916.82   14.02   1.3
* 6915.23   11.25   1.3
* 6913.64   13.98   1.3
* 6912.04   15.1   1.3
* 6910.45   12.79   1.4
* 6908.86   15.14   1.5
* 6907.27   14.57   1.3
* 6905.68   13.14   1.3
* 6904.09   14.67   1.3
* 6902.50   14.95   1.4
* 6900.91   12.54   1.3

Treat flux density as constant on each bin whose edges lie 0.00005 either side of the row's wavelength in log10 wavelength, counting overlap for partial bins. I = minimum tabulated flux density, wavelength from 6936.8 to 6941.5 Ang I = 12.29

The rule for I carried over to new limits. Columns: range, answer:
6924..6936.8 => 12.17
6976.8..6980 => 11.66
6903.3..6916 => 11.25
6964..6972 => 10.86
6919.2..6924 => 12.52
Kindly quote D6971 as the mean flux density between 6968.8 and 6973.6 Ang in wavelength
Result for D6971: 13.4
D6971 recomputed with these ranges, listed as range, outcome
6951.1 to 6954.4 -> 12.6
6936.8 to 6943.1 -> 12.8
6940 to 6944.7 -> 12.2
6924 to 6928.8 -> 13.1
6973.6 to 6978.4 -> 13.7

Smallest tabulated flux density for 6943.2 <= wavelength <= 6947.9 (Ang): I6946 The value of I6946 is 10.89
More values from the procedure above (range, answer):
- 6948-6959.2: 11.67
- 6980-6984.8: 11.23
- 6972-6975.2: 13.79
